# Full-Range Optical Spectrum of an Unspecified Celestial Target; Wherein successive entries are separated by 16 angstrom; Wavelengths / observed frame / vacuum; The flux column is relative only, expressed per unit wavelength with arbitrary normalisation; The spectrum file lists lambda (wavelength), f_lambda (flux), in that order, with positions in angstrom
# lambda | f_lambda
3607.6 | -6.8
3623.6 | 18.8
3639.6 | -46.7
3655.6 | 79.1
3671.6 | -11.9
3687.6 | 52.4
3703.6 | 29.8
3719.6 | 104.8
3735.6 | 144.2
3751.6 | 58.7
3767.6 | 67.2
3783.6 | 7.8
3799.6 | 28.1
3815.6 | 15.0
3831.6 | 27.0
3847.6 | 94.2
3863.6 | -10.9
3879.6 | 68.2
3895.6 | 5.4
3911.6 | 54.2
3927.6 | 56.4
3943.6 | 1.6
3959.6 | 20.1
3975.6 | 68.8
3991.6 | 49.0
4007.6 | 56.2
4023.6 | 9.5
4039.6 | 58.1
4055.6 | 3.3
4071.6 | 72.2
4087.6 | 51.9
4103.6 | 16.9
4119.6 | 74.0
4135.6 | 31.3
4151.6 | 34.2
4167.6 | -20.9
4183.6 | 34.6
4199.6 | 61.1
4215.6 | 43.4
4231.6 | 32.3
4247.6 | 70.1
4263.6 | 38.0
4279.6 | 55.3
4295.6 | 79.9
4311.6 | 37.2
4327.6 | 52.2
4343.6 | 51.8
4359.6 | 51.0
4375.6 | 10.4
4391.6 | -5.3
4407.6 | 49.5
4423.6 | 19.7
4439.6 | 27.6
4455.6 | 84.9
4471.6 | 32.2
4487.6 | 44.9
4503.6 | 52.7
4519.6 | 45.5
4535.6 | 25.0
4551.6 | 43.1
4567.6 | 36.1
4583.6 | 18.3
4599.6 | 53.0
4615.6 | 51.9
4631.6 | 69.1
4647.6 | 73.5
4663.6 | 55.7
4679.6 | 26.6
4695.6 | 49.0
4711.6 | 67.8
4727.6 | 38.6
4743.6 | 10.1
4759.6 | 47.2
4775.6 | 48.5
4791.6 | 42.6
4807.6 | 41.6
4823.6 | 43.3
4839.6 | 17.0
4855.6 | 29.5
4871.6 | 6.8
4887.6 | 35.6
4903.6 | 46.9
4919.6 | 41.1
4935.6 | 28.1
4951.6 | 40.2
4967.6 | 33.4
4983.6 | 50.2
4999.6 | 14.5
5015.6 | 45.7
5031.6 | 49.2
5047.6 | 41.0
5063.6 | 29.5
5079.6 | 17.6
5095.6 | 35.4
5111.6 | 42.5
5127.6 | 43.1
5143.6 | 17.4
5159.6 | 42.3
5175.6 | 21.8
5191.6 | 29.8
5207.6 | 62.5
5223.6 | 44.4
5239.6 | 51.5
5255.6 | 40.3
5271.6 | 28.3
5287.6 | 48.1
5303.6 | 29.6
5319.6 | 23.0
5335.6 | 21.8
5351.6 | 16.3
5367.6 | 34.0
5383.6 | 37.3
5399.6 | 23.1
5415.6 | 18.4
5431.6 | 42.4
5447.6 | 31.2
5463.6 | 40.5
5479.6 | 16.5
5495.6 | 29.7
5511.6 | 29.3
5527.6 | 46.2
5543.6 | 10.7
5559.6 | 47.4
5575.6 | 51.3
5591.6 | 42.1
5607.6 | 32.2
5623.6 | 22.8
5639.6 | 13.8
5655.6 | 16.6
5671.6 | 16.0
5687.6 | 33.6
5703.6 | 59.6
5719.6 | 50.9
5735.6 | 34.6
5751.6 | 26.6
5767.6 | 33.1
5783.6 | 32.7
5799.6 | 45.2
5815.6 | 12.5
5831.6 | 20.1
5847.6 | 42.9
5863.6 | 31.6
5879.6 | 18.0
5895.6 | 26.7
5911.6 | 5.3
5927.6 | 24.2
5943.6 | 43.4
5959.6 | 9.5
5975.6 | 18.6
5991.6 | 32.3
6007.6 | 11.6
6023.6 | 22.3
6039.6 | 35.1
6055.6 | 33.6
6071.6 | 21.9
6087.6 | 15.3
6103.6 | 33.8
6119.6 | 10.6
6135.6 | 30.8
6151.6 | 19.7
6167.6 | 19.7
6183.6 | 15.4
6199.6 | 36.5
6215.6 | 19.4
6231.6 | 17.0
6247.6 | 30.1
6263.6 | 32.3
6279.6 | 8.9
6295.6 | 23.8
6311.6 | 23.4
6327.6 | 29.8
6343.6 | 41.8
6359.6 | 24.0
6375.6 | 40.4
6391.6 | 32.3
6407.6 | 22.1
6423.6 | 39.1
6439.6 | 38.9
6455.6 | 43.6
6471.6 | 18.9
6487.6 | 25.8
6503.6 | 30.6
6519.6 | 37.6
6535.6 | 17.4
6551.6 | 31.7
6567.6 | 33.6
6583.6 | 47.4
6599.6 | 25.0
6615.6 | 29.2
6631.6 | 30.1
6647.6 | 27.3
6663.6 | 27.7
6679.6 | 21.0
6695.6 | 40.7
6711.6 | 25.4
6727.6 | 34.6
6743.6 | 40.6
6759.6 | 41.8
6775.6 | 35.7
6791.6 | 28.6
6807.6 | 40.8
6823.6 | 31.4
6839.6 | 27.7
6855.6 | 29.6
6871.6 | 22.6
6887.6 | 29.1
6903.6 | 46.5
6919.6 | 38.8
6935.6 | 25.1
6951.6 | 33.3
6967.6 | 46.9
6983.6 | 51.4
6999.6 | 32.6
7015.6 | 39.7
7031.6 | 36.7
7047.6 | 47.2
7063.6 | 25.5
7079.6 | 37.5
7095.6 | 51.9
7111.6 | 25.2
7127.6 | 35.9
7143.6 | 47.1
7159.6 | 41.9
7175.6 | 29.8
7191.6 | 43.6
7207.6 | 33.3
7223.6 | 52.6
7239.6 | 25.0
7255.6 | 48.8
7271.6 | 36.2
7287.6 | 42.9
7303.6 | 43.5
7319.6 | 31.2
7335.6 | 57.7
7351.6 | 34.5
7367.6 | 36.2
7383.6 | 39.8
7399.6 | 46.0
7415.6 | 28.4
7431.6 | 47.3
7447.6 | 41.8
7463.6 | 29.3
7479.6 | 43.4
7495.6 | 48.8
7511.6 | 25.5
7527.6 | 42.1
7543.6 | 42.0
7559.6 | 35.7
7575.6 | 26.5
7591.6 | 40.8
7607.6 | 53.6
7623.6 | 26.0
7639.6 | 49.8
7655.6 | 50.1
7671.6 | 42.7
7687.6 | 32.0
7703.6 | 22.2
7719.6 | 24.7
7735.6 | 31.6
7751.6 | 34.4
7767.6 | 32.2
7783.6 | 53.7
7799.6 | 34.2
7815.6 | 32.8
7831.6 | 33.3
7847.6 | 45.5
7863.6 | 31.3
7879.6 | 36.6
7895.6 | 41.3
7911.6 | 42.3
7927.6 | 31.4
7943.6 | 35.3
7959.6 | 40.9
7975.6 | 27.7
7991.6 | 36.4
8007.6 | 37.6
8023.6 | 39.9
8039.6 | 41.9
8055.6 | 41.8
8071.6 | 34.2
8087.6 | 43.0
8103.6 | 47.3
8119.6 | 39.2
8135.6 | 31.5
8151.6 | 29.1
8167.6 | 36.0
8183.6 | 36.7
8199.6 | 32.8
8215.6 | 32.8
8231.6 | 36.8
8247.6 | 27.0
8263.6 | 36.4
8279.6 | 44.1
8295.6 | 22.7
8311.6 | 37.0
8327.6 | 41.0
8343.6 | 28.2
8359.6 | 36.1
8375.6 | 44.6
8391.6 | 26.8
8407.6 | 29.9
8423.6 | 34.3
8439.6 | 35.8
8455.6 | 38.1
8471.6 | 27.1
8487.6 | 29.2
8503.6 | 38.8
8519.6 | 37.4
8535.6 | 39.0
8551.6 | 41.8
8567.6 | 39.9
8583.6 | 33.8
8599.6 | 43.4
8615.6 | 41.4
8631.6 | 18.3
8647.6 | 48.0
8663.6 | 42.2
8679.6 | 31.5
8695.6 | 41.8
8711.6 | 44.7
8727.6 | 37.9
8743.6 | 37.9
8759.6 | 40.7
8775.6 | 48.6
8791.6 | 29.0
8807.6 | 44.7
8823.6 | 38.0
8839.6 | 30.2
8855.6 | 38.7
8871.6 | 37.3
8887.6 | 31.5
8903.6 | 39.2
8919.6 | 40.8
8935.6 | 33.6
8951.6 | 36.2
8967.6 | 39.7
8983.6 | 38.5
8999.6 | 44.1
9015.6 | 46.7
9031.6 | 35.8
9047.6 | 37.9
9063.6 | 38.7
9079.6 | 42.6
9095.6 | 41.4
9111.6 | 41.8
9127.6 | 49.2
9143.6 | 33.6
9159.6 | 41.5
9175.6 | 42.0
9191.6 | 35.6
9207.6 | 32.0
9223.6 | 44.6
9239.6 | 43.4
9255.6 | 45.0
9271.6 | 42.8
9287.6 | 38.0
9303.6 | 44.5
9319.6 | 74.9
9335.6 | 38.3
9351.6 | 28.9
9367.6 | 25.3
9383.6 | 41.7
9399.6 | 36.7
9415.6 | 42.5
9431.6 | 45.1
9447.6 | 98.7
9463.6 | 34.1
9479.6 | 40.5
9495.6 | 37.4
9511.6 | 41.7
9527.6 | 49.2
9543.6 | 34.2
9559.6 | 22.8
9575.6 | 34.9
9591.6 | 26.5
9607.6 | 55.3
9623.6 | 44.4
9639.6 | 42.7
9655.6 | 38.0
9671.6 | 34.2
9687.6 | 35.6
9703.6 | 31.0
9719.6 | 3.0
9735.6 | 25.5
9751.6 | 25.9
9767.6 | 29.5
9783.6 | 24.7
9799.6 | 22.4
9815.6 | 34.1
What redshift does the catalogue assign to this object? 0.585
